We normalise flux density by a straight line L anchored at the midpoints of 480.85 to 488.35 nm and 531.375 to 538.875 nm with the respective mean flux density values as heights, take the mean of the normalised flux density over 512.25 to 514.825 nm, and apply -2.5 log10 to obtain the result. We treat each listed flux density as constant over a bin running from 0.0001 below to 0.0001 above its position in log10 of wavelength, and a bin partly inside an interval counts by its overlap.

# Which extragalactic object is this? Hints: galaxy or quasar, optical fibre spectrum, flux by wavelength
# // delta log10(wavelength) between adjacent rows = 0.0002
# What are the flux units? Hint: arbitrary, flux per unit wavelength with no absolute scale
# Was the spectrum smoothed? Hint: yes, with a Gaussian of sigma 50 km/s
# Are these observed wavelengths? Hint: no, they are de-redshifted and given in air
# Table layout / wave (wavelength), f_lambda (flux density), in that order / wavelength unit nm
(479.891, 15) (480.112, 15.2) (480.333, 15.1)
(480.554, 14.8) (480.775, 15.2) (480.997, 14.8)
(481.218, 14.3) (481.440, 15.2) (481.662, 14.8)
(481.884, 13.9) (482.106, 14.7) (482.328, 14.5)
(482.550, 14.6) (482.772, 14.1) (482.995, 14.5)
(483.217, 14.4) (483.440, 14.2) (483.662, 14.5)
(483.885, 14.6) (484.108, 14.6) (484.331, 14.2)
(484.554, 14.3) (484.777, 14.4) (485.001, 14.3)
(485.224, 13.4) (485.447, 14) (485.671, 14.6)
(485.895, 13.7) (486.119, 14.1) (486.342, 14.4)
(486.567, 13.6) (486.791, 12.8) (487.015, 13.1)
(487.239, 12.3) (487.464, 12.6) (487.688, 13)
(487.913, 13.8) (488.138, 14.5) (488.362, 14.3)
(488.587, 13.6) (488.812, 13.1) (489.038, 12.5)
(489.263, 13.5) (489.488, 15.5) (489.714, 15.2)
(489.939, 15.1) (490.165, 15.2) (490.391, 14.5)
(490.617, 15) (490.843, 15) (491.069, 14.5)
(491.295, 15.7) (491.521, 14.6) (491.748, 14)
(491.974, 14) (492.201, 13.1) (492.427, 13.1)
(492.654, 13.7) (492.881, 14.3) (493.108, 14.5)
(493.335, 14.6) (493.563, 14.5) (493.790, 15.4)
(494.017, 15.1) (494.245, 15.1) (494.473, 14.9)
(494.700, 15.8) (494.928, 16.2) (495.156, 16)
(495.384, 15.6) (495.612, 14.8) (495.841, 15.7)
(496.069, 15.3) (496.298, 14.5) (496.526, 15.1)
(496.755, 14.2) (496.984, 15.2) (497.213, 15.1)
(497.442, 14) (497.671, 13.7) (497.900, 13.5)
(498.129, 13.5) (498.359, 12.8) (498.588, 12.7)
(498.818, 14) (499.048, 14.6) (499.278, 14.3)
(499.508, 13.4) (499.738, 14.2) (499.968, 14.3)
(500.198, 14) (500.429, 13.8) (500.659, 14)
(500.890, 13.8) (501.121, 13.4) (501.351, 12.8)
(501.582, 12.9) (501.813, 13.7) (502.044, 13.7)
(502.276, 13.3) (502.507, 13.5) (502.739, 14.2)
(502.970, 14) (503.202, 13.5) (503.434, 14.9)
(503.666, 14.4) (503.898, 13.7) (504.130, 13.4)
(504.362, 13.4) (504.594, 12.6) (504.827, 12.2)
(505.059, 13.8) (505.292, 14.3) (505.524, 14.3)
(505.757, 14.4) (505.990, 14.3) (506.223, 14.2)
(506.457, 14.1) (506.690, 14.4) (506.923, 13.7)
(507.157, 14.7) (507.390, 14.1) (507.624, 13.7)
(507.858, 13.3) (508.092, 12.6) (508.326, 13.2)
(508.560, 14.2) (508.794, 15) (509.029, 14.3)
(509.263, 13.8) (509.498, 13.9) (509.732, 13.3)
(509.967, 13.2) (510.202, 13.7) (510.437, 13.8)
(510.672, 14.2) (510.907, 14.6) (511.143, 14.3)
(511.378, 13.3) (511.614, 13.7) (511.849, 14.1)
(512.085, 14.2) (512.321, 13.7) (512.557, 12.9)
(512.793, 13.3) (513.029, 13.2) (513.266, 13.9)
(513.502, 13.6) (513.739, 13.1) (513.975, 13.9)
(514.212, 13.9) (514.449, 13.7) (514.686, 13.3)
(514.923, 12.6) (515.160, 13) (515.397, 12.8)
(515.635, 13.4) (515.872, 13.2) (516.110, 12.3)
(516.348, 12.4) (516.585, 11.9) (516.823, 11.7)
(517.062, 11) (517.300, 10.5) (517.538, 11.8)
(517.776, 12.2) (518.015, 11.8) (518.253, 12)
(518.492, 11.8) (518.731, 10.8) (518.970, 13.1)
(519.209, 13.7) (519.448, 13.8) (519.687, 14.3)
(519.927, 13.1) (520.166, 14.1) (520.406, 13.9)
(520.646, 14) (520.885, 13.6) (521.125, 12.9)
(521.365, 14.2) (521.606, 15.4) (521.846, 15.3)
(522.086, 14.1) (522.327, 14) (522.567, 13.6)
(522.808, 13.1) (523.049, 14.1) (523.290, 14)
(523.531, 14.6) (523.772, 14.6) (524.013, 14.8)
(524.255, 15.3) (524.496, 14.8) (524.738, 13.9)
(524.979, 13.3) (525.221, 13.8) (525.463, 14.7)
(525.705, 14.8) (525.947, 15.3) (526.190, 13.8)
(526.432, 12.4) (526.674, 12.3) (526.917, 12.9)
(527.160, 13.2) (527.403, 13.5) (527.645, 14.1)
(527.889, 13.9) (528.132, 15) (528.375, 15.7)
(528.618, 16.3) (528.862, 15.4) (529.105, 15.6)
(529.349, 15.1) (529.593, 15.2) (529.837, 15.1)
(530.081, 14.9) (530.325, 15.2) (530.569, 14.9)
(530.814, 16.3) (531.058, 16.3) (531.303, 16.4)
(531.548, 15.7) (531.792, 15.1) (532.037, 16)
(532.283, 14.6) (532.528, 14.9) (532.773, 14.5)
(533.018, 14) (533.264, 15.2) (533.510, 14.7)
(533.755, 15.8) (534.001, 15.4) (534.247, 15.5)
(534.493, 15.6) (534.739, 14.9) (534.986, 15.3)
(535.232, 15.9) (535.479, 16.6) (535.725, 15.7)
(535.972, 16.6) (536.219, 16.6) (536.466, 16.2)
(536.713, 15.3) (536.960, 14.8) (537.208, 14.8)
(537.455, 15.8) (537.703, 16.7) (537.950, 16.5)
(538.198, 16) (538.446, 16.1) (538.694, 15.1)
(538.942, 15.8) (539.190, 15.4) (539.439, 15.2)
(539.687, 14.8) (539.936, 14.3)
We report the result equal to 0.11 mag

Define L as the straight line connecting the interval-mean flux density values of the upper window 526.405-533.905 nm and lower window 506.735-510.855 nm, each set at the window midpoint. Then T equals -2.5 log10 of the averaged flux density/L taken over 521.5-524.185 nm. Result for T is 0.01 mag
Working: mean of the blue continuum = 13.8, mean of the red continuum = 14.9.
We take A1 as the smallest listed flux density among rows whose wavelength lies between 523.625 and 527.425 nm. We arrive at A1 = 12.3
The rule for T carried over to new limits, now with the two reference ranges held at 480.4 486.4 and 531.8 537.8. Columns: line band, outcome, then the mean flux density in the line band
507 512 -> 0.08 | 13.9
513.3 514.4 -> 0.10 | 13.7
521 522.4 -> 0.06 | 14.3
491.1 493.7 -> 0.03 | 14.2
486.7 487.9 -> 0.13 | 12.8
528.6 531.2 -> -0.01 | 15.5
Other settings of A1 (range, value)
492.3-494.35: 13.1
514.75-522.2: 10.5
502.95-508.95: 12.2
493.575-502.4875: 12.7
